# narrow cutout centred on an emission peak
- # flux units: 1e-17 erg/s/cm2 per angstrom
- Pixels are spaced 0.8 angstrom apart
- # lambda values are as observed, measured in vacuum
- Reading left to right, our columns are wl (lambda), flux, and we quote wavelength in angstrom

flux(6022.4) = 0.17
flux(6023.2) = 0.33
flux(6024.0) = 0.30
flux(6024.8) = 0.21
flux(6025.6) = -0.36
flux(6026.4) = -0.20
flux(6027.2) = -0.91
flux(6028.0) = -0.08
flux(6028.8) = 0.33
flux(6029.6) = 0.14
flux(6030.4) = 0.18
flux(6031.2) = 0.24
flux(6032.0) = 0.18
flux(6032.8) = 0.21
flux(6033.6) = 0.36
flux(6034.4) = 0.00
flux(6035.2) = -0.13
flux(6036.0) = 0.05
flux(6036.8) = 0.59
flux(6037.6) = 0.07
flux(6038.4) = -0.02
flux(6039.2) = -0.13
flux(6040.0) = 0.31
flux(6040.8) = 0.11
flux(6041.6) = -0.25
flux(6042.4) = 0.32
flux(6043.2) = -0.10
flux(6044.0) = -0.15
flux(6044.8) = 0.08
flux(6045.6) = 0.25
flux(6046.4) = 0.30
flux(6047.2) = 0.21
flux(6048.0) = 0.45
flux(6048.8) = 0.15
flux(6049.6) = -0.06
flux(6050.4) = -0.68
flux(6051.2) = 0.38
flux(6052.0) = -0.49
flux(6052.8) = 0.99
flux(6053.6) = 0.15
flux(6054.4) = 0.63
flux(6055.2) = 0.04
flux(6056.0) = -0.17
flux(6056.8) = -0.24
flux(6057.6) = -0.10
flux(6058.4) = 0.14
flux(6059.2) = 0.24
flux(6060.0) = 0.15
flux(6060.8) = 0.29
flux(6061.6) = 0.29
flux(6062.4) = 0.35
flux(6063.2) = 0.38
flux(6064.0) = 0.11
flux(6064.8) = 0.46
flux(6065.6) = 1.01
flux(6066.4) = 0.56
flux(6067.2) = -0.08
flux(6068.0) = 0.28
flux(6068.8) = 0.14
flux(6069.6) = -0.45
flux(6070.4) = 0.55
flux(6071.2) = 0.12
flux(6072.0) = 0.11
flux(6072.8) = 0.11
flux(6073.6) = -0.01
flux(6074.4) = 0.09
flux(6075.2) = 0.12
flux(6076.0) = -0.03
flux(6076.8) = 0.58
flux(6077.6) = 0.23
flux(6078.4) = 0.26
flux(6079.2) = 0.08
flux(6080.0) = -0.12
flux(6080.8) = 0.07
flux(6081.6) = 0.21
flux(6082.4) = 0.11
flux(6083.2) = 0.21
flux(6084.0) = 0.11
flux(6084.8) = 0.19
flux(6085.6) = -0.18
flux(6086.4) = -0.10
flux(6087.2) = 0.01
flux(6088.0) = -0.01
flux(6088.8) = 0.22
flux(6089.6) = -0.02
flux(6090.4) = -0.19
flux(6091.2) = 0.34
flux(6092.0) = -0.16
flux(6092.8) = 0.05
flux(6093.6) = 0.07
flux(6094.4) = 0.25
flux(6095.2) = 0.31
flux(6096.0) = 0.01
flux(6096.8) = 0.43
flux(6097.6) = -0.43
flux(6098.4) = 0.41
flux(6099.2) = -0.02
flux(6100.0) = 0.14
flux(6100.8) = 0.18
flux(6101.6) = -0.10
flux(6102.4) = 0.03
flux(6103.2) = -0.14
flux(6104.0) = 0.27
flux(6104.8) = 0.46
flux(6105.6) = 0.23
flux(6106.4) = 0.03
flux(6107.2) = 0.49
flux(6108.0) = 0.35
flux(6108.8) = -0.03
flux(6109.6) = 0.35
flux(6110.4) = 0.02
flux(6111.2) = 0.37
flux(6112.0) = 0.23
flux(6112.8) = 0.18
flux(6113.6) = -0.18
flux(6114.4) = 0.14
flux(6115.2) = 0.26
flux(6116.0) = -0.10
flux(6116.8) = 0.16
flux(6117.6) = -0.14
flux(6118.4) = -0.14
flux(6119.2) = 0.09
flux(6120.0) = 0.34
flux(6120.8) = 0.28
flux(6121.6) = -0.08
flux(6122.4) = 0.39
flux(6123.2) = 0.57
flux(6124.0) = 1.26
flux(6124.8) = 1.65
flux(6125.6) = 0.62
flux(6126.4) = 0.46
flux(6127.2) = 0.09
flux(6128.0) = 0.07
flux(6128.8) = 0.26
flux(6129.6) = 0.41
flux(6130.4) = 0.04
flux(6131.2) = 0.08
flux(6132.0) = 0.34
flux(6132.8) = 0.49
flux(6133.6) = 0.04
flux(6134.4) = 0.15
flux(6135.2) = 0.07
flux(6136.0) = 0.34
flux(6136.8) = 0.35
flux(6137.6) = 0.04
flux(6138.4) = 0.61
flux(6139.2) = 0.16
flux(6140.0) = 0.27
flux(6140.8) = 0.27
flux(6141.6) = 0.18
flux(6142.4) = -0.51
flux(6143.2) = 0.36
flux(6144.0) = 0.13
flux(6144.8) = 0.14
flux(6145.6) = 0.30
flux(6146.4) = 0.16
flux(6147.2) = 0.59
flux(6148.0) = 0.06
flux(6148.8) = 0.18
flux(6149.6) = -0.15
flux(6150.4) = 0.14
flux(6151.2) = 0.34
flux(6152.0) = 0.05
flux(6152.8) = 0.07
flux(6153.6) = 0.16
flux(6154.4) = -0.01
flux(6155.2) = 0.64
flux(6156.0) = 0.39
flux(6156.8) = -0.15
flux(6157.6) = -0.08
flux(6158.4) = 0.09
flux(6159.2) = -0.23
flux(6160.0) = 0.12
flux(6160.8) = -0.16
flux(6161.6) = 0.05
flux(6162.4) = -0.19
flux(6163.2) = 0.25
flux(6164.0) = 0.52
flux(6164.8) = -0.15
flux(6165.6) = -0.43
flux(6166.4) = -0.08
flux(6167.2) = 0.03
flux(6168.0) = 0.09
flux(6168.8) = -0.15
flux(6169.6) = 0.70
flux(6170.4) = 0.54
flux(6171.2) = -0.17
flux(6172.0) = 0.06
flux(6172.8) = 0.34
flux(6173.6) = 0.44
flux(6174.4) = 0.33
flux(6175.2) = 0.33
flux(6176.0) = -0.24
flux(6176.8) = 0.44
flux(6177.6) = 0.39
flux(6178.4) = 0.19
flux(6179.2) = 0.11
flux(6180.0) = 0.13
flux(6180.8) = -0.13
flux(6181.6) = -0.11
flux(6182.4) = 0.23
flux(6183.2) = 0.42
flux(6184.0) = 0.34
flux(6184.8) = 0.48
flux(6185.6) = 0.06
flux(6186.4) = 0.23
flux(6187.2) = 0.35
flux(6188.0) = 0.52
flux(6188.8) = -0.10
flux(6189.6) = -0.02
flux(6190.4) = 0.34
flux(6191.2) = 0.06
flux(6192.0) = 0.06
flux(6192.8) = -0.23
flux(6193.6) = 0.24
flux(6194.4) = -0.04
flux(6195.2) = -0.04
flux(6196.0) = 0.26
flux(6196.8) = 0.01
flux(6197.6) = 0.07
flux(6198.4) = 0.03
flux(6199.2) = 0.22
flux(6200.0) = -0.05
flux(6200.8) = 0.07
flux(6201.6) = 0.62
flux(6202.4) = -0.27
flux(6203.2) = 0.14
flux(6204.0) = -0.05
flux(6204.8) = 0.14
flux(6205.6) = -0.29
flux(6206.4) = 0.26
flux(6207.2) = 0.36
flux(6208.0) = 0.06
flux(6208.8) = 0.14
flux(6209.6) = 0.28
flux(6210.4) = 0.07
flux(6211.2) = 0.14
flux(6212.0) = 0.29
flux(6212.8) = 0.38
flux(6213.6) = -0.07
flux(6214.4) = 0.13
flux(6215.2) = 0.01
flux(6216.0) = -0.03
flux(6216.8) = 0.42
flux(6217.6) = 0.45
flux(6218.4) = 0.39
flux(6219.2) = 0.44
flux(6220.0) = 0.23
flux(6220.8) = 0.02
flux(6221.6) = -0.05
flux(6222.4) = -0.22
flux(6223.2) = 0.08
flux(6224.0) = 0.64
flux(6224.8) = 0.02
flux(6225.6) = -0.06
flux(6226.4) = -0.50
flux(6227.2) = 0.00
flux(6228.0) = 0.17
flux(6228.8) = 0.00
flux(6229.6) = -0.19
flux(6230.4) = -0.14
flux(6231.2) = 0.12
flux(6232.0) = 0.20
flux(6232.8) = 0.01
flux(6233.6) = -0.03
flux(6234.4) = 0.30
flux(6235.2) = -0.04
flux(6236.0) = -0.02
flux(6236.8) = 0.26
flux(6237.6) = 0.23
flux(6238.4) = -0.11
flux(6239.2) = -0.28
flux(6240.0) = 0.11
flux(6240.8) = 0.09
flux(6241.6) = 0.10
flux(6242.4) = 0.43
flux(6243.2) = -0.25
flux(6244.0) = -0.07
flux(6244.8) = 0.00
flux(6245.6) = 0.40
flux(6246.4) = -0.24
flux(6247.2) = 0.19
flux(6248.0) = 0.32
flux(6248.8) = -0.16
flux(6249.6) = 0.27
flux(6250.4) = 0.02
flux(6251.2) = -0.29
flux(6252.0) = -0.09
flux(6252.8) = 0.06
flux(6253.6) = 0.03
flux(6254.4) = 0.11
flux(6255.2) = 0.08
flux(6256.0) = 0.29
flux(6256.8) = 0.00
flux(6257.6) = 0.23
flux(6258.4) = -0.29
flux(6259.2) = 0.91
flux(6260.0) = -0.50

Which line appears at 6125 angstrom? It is [O III]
